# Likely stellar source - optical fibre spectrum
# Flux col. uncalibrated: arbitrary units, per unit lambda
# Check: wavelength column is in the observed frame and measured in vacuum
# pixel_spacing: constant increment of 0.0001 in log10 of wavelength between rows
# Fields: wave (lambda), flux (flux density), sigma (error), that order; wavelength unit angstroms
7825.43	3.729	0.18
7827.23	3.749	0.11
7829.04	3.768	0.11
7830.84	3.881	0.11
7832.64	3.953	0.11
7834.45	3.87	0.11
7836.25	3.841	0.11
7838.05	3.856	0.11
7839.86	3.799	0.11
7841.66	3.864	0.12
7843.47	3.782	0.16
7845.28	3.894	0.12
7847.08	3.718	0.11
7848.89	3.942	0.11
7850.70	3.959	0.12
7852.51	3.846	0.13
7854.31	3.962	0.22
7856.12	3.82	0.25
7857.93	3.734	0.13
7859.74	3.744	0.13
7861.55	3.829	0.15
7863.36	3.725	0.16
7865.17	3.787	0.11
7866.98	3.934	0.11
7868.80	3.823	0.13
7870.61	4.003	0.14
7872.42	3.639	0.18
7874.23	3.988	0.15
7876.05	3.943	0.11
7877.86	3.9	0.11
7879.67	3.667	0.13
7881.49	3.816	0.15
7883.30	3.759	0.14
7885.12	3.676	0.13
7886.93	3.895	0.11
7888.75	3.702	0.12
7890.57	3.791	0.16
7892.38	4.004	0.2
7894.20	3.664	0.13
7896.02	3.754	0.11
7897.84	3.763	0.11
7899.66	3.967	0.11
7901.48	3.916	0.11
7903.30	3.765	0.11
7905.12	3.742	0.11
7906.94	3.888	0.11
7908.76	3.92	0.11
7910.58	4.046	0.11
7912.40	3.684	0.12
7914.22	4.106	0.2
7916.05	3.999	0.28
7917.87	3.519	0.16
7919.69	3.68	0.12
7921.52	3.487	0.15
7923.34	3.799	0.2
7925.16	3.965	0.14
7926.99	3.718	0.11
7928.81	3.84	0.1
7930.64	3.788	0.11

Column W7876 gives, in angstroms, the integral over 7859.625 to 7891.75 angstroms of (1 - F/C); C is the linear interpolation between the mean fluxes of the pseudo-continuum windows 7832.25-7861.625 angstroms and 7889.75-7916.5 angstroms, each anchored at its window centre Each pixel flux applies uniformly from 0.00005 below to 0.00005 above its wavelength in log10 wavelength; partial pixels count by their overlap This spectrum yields 0.3 angstroms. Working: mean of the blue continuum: 3.85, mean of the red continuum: 3.86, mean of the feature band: 3.82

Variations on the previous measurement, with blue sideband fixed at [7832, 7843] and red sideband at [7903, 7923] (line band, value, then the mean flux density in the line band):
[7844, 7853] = 0.0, 3.87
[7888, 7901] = 0.0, 3.81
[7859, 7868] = 0.1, 3.8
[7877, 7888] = 0.1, 3.78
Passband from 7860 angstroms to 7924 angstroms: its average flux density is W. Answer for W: 3.82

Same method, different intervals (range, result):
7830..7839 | 3.88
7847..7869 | 3.84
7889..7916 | 3.86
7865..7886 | 3.83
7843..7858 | 3.86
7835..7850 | 3.84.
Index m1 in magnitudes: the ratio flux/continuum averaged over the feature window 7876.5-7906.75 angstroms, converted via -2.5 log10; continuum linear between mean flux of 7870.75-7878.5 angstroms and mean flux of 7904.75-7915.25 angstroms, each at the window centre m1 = 0.025 mag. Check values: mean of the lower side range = 3.88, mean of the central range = 3.8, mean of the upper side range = 3.91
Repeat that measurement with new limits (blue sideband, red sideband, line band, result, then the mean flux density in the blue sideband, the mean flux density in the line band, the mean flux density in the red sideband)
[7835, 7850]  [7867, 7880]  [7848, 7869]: 0.00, 3.84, 3.84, 3.87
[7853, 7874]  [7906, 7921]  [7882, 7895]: 0.01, 3.83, 3.79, 3.85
